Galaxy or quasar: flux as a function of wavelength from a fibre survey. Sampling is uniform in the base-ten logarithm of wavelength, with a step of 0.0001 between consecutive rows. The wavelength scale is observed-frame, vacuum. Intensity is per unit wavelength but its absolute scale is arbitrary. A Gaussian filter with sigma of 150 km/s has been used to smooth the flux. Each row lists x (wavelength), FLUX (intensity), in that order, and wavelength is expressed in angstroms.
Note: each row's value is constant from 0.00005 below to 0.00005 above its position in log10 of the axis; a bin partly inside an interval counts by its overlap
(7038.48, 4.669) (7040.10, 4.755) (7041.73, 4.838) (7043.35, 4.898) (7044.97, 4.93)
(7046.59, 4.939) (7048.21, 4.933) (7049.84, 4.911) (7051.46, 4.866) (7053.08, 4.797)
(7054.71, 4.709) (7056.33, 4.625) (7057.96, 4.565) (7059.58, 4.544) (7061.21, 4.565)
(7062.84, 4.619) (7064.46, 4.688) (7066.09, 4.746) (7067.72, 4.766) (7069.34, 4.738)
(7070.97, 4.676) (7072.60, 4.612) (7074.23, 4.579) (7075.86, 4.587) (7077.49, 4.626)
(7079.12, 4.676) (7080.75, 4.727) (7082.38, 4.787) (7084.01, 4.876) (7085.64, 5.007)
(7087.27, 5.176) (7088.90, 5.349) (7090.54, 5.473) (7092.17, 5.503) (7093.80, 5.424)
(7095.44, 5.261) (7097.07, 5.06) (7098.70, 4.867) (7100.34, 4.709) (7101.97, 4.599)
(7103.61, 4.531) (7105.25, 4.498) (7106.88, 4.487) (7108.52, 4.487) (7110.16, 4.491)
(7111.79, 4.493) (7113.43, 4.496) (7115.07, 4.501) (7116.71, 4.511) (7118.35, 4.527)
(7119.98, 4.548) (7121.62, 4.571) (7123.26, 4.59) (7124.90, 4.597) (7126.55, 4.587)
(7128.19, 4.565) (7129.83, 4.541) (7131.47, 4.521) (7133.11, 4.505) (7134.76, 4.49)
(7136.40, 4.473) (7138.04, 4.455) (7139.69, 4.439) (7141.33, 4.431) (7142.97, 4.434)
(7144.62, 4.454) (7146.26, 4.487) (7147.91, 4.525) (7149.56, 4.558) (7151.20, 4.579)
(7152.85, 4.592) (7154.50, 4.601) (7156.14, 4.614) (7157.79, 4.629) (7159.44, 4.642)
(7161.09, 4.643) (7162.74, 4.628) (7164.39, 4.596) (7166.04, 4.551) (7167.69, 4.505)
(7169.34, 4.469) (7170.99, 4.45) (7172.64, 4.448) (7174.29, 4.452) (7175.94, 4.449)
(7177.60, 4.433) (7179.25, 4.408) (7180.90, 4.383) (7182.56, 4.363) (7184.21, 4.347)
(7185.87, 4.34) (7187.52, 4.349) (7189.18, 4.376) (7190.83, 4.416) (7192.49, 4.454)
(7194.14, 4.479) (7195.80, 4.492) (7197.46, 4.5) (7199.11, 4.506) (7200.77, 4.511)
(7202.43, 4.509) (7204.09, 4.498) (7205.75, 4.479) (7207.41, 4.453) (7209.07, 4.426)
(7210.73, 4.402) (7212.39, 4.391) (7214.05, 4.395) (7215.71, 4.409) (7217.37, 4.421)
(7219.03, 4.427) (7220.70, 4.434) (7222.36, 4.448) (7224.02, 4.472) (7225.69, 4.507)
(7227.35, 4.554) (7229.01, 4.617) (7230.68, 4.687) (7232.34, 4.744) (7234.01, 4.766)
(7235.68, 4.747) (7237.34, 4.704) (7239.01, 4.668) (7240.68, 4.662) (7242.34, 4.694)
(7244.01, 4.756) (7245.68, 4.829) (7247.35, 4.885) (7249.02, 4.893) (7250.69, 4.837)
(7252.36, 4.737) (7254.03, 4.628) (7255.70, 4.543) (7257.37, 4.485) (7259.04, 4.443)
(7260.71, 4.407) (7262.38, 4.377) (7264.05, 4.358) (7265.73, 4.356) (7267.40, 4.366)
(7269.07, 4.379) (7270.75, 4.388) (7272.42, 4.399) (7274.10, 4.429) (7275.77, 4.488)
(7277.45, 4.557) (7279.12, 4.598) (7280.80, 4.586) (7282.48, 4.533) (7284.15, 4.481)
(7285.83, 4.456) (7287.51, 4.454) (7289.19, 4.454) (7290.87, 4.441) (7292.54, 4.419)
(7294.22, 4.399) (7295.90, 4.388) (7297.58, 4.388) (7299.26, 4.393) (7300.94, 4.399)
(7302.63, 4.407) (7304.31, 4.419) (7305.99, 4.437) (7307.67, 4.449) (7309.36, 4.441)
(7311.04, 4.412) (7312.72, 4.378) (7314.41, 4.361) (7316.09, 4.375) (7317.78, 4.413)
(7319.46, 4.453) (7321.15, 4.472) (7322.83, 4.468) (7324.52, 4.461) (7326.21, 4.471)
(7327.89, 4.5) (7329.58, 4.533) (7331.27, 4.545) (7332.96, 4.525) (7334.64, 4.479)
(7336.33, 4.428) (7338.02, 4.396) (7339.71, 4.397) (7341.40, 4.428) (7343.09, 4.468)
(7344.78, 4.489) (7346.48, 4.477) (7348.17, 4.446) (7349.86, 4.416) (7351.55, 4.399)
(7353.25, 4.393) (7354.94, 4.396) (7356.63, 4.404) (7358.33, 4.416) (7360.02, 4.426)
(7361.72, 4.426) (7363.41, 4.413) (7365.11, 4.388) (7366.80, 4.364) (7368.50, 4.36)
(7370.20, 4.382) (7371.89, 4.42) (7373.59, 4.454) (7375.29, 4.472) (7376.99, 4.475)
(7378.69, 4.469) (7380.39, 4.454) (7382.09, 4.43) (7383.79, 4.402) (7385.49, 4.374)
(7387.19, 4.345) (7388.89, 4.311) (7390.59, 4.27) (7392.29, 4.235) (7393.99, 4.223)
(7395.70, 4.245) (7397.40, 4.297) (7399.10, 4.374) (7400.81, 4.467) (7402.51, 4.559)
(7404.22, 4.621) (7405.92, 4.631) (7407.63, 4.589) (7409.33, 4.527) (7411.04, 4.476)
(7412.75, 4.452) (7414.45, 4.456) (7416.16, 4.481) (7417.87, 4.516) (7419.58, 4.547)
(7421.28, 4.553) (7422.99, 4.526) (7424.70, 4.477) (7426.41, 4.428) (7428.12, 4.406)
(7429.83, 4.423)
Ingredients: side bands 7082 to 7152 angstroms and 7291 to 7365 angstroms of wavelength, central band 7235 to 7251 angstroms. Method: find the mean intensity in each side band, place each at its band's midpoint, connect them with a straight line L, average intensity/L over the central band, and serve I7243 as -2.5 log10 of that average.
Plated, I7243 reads -0.05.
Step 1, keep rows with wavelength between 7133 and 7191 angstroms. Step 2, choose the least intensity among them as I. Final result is 4.34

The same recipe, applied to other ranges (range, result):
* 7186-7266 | 4.349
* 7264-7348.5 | 4.356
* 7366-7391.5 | 4.27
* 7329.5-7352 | 4.396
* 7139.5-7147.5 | 4.431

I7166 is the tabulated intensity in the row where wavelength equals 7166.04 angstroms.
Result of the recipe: 4.551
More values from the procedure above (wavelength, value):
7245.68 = 4.829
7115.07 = 4.501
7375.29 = 4.472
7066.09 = 4.746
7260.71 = 4.407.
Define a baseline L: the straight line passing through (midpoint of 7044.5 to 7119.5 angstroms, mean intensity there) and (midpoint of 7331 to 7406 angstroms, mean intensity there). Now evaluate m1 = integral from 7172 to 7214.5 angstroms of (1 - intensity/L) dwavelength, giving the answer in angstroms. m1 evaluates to 1.8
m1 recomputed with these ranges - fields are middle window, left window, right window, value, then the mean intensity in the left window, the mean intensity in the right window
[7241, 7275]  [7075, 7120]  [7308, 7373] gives 0.0 angstroms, 4.8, 4.43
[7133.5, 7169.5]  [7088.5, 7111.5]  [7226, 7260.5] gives 2.1 angstroms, 4.89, 4.69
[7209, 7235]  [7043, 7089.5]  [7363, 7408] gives 0.5 angstroms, 4.77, 4.41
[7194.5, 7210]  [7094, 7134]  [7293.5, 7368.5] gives 0.2 angstroms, 4.62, 4.43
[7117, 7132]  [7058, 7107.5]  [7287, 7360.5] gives 0.6 angstroms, 4.82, 4.43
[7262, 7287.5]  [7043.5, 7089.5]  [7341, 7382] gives 0.4 angstroms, 4.77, 4.43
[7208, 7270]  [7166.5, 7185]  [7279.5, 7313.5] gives -1.8 angstroms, 4.43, 4.44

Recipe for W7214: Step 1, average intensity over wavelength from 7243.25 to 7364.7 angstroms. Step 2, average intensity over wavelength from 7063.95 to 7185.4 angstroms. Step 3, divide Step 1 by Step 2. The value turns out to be 0.97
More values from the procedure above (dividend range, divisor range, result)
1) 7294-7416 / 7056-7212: 0.96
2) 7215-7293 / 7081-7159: 0.97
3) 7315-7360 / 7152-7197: 0.99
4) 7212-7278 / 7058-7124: 0.96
